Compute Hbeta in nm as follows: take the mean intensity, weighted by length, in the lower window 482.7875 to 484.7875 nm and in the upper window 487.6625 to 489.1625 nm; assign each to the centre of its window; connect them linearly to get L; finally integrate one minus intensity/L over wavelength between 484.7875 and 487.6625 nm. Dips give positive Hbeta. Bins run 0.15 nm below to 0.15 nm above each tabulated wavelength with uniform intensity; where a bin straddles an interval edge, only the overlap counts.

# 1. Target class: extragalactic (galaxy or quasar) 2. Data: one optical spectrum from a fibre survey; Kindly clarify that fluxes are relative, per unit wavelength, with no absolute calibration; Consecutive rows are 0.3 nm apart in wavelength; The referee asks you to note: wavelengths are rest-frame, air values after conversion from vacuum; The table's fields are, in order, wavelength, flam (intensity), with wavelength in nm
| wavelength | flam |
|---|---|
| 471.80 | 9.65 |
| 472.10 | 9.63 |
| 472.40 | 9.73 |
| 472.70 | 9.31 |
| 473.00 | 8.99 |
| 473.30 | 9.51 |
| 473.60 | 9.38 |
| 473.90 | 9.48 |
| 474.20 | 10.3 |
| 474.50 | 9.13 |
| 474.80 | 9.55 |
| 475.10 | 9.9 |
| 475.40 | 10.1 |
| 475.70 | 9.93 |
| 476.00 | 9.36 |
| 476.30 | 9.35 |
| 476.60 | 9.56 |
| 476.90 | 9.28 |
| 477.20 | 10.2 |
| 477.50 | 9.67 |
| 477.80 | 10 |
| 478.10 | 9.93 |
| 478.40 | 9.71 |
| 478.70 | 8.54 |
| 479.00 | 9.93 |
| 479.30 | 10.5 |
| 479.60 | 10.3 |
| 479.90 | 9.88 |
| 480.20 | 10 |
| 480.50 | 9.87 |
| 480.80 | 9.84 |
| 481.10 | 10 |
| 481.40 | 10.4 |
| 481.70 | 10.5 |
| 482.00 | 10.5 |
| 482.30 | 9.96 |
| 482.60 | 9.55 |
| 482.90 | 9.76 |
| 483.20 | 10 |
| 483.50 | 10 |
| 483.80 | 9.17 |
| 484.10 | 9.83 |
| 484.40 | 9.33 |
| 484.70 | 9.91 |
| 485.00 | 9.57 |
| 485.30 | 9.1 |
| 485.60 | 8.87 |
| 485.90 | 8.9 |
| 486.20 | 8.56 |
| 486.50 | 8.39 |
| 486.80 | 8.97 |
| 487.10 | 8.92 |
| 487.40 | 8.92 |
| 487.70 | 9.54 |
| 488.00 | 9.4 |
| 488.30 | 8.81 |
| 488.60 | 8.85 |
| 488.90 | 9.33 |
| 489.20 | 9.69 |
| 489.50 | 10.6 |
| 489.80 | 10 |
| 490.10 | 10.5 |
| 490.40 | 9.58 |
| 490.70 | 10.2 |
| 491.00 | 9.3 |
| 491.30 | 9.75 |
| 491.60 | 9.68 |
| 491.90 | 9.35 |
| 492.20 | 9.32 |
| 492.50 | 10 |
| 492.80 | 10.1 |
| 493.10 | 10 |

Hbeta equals 0.15 nm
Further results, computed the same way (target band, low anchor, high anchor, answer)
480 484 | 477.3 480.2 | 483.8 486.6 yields -0.19 nm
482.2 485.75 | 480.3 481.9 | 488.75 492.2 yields 0.16 nm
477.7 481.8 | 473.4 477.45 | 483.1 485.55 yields -0.14 nm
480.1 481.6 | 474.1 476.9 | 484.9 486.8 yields -0.13 nm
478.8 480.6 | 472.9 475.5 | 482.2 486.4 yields -0.10 nm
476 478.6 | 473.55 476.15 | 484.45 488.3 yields -0.03 nm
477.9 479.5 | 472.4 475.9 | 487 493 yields -0.02 nm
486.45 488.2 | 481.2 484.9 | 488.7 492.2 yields 0.14 nm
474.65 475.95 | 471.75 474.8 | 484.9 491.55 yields -0.05 nm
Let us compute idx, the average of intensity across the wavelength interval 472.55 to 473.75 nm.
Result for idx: 9.3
